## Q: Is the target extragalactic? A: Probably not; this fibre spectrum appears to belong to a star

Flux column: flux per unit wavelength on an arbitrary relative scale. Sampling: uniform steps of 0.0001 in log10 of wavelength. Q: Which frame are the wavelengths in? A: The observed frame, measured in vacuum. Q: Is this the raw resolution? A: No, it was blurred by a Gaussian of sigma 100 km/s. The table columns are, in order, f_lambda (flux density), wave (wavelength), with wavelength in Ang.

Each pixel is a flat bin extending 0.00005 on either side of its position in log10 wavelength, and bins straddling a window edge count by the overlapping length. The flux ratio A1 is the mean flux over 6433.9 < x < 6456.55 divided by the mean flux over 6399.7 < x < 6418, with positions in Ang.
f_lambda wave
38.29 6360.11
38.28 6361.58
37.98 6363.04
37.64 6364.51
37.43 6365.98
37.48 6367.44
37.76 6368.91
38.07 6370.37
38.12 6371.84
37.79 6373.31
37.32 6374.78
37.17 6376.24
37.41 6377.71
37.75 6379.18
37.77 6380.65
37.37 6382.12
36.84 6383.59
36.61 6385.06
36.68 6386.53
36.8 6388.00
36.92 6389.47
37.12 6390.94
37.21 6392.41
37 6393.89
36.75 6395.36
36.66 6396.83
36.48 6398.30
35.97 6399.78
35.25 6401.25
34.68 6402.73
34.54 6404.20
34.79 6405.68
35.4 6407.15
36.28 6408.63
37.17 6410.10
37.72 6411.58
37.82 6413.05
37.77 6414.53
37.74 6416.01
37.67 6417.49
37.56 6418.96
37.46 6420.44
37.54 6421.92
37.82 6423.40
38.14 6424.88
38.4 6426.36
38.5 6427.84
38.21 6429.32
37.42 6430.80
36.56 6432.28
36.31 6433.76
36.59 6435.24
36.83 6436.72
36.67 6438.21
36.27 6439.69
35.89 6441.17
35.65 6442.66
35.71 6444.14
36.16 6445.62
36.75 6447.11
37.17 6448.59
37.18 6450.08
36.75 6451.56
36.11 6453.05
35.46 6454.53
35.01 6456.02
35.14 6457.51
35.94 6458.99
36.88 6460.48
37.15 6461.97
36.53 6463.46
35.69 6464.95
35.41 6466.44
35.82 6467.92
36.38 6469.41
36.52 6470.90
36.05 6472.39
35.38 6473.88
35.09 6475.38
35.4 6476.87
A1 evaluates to 1.00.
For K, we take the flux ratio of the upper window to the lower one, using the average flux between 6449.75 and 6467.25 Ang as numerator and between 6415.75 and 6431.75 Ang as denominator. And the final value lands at 1.0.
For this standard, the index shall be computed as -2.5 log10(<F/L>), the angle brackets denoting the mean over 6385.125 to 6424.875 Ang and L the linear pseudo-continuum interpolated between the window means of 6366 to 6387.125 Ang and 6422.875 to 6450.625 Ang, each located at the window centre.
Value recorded 0.01 mag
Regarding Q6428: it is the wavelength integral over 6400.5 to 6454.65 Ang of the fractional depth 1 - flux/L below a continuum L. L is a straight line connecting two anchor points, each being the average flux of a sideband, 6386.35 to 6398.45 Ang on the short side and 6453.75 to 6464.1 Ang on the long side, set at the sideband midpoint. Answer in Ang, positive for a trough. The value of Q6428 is -0.5 Ang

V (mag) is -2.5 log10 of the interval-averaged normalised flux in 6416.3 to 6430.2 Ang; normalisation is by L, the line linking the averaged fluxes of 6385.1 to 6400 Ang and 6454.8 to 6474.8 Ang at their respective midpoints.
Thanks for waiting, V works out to -0.04 mag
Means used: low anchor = 36.8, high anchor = 36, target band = 37.9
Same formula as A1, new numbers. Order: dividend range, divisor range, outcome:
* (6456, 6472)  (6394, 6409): 1.01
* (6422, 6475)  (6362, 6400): 0.98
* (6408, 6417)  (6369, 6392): 1.00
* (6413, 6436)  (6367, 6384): 1.00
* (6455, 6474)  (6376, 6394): 0.97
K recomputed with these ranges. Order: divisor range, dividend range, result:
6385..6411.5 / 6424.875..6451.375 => 1.02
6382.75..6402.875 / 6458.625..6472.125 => 0.99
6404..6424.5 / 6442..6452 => 0.99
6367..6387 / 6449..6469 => 0.96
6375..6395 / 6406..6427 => 1.01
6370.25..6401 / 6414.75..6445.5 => 1.00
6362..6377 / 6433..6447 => 0.96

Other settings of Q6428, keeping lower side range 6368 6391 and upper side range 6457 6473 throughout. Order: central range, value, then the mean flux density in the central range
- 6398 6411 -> 0.5 Ang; 35.6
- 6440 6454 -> 0.0 Ang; 36.4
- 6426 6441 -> -0.2 Ang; 37.1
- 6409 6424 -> -0.3 Ang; 37.6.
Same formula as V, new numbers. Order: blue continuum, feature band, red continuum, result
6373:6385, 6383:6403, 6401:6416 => 0.01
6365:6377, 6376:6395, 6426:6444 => 0.01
